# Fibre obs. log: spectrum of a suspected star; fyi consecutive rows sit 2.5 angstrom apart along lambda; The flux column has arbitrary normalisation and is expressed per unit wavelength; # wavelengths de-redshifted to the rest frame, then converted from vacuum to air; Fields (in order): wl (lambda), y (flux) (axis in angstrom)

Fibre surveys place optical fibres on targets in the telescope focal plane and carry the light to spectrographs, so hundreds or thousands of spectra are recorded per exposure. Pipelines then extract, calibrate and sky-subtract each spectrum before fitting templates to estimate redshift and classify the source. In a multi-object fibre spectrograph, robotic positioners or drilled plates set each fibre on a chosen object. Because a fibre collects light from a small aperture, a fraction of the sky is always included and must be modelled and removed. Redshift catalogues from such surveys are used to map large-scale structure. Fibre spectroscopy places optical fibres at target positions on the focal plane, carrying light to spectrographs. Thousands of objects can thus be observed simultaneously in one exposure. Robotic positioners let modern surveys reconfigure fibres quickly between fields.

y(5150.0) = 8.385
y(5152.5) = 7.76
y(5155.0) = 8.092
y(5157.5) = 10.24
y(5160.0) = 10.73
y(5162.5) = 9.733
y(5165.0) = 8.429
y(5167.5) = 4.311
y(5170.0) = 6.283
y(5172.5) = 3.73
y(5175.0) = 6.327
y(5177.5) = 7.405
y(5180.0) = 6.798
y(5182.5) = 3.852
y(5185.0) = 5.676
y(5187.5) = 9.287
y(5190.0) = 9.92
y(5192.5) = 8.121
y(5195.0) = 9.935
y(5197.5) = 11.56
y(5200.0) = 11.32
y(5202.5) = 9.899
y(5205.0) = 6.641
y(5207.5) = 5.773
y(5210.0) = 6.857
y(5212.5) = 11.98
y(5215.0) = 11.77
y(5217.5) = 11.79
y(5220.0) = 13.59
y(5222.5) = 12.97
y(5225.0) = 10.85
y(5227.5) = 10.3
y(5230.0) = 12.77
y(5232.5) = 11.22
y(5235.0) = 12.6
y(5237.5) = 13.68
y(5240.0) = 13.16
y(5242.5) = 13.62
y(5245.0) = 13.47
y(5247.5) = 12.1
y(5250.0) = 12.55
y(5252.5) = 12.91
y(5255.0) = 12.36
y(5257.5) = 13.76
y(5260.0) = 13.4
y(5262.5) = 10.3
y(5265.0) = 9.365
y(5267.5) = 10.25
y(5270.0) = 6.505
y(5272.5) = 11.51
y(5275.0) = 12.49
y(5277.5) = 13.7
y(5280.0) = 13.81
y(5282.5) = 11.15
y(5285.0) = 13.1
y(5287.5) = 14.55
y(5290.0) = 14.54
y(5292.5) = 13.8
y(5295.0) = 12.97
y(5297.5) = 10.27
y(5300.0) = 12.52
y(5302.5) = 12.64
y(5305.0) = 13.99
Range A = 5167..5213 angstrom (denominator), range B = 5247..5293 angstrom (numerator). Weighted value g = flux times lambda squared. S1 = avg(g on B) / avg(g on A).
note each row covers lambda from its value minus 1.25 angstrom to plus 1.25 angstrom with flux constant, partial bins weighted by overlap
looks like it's 1.6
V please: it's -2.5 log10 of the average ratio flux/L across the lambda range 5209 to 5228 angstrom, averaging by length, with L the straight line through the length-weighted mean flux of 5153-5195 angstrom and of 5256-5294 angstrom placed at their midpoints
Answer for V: -0.186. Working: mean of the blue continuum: 7.51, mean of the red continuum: 12.2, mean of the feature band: 11.4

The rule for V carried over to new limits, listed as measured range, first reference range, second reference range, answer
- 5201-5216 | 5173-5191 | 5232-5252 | 0.09 mag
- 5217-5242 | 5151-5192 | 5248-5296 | -0.21 mag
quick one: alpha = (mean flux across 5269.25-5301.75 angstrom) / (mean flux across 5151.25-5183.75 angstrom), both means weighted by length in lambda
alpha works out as 1.7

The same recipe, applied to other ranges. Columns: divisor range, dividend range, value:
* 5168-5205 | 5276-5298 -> 1.70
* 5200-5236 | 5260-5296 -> 1.13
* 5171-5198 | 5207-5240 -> 1.55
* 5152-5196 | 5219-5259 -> 1.67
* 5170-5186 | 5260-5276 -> 1.81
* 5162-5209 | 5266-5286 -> 1.52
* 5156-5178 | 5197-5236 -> 1.43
